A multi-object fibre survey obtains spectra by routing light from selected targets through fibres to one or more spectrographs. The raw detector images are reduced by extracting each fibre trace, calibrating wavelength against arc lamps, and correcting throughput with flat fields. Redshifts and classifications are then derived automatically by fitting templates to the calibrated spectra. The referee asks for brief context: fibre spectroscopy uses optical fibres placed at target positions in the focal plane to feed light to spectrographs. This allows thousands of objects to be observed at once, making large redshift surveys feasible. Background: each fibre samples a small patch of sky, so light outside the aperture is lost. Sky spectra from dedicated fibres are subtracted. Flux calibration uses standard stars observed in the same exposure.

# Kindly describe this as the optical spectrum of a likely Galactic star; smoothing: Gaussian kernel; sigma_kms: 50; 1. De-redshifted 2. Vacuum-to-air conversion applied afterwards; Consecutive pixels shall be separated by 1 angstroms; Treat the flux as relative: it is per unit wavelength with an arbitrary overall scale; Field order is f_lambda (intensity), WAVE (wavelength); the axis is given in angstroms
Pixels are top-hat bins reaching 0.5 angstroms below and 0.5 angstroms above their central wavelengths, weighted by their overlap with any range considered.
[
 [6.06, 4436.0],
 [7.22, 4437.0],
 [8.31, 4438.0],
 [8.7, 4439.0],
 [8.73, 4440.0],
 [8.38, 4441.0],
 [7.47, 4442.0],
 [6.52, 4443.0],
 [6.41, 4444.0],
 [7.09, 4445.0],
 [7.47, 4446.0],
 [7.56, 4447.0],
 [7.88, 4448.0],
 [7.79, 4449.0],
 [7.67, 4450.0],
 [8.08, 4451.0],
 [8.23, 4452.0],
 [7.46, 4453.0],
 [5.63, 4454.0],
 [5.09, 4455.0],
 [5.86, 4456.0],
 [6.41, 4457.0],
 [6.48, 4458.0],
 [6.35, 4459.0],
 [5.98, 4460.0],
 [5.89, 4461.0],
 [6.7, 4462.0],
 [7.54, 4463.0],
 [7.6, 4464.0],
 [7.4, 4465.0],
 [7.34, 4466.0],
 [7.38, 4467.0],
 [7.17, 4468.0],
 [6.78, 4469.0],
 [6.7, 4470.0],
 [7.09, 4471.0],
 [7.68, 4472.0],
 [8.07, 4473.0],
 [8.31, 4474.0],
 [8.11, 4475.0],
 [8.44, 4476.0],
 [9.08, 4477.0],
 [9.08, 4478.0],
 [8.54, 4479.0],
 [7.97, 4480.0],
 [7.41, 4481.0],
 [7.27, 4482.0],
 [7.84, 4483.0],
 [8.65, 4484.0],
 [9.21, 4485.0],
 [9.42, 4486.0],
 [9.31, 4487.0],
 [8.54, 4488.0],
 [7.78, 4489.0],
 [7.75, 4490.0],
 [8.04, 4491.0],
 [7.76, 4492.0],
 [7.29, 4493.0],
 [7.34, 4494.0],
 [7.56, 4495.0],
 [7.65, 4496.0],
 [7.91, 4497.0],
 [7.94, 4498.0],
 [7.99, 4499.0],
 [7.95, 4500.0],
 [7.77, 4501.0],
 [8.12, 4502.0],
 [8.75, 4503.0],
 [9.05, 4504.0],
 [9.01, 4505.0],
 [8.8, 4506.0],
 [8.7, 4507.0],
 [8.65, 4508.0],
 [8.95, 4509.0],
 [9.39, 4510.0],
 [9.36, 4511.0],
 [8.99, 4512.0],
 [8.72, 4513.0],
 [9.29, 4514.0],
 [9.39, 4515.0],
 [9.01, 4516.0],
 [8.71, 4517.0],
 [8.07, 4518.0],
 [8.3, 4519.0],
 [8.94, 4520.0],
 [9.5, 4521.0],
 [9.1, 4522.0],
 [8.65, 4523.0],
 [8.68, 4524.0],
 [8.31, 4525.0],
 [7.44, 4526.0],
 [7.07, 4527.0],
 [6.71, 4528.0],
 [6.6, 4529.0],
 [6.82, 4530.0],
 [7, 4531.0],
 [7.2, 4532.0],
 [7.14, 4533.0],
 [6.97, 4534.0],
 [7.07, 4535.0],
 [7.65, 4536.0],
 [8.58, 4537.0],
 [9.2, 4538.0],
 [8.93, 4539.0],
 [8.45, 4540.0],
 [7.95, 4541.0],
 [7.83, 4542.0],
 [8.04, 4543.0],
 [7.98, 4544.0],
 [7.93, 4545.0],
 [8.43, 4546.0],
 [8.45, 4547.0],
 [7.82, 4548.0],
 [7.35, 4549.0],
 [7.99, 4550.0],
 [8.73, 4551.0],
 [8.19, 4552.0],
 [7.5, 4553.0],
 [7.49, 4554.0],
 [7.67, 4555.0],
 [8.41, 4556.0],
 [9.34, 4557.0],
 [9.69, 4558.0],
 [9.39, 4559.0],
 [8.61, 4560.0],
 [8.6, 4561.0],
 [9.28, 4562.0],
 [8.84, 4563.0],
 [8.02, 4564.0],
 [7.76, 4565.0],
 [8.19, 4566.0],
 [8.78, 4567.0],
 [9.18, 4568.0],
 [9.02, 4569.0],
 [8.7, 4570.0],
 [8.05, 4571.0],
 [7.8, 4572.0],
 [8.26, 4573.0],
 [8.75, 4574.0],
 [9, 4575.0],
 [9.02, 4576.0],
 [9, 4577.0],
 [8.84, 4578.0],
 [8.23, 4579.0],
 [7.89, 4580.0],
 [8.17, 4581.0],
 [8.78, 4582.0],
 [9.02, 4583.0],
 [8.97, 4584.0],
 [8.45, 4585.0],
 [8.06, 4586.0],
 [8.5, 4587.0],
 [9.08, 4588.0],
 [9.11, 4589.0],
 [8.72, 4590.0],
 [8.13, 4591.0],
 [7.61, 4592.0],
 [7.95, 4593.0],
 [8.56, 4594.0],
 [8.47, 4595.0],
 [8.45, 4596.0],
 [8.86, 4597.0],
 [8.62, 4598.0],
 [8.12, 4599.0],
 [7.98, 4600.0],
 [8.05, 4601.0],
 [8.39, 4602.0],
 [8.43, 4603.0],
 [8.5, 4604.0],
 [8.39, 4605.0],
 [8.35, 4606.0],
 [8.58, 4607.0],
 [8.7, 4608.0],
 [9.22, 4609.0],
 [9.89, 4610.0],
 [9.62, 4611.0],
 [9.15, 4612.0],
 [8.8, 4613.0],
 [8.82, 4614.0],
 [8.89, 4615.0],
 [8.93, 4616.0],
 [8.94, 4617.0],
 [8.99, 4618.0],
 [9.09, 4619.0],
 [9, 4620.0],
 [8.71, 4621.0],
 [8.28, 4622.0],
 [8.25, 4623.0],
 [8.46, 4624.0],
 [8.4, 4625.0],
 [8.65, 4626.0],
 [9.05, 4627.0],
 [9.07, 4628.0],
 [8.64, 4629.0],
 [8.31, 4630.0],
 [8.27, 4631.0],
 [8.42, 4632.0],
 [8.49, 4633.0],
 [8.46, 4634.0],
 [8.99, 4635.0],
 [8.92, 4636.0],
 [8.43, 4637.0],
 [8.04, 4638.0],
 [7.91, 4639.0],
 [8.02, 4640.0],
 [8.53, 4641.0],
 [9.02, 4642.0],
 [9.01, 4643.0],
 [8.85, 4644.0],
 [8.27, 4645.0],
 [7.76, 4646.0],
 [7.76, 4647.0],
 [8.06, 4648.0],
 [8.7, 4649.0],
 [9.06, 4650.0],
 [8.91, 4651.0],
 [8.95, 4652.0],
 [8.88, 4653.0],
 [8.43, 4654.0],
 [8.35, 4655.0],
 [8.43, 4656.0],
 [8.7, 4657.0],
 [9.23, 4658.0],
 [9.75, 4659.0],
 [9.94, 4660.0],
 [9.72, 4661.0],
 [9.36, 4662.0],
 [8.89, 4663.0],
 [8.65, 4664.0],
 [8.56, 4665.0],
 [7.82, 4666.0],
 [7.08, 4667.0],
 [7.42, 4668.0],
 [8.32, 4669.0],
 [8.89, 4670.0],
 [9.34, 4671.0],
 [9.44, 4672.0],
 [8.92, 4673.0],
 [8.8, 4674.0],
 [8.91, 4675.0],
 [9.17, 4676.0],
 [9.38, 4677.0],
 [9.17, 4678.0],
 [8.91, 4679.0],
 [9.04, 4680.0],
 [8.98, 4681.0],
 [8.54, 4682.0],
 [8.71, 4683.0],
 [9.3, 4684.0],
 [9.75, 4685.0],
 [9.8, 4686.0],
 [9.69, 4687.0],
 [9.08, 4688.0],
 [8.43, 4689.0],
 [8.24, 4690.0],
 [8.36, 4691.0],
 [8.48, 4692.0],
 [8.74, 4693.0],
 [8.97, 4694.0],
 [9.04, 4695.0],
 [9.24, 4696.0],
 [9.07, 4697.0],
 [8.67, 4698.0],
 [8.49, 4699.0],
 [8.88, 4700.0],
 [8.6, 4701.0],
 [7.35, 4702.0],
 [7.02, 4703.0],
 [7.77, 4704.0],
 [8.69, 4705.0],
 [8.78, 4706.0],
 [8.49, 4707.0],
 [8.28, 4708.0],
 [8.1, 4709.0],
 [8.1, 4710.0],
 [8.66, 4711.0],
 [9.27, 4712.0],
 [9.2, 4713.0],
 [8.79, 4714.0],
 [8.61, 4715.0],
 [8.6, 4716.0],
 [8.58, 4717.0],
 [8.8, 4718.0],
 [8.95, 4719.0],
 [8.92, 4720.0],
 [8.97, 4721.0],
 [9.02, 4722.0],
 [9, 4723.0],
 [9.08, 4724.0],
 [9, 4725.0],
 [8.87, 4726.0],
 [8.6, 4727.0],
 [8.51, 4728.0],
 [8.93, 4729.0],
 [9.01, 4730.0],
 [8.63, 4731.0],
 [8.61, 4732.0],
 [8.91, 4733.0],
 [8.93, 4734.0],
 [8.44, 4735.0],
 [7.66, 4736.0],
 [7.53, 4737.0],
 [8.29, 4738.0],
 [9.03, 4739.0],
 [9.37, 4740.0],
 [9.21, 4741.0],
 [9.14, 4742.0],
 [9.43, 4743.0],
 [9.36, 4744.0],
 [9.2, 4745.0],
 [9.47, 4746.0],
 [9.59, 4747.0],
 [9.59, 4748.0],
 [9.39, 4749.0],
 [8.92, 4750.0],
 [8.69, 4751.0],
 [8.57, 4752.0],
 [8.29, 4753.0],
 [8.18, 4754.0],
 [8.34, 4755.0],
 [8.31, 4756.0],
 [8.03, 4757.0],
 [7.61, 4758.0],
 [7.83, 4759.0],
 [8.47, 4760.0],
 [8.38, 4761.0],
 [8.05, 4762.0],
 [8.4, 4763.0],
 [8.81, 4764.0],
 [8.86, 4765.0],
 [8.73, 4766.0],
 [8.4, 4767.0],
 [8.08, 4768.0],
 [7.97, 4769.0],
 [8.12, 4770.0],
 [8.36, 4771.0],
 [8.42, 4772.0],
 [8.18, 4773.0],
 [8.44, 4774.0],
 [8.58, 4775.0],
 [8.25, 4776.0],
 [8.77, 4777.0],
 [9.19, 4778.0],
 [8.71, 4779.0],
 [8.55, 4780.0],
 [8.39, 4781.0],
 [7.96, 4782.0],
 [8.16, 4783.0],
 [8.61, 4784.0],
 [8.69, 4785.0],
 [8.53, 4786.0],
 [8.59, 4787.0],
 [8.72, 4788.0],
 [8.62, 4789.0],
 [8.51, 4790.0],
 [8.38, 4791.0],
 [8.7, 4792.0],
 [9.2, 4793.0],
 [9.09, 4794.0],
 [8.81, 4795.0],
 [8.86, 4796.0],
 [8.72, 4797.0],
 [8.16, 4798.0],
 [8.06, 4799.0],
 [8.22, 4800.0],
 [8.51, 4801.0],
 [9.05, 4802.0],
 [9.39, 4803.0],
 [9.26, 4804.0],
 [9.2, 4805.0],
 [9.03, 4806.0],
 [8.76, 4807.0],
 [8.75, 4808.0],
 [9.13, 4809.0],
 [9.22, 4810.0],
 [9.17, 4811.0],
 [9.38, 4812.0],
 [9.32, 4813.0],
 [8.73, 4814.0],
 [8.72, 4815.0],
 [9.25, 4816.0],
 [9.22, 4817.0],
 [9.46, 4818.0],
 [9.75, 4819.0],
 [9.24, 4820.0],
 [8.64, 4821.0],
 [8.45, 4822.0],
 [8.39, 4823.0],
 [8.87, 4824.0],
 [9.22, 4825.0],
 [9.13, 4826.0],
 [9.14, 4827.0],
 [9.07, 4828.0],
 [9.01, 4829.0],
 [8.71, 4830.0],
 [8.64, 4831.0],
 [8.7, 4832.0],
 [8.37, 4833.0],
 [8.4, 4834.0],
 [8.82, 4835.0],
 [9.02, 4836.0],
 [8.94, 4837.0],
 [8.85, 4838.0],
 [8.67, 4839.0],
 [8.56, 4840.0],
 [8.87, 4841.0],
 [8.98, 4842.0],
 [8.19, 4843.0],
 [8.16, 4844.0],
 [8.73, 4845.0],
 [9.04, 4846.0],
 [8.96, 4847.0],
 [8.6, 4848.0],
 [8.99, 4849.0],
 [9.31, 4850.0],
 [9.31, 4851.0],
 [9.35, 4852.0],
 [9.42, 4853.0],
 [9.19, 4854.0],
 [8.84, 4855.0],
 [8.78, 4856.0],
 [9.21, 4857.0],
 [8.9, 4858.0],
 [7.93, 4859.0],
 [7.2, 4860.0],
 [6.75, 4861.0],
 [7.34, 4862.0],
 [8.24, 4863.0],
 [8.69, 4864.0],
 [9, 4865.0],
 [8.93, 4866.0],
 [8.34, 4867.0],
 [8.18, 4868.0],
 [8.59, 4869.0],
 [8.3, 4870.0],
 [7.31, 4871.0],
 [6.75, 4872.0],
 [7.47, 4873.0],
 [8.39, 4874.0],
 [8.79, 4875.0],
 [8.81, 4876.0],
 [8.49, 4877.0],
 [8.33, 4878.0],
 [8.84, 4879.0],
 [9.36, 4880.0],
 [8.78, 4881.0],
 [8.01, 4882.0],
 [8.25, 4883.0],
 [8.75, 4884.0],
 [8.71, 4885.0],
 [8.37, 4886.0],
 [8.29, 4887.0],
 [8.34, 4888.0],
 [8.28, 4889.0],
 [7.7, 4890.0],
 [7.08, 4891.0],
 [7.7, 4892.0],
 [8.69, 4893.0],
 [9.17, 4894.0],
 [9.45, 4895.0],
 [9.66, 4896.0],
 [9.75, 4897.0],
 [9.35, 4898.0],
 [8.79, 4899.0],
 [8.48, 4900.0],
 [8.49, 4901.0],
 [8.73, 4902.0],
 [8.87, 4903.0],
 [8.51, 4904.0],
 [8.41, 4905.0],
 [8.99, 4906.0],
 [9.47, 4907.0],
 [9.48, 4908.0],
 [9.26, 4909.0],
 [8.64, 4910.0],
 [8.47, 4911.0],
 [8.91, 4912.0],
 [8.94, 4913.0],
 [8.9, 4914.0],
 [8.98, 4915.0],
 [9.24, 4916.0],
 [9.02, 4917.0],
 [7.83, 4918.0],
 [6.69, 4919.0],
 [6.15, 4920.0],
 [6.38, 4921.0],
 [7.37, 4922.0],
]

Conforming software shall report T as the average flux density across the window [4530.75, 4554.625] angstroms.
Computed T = 7.92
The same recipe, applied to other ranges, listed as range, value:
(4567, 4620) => 8.64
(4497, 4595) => 8.37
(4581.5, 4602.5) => 8.47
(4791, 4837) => 8.9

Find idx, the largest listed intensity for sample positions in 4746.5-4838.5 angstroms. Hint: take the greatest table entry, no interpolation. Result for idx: 9.75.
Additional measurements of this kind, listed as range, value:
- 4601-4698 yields 9.94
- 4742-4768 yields 9.59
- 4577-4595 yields 9.11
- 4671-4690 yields 9.8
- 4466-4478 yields 9.08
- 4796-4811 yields 9.39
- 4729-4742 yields 9.37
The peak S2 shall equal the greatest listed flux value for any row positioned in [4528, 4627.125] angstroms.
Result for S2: 9.89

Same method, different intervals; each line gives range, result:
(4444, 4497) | 9.42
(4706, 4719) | 9.27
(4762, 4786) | 9.19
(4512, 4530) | 9.5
